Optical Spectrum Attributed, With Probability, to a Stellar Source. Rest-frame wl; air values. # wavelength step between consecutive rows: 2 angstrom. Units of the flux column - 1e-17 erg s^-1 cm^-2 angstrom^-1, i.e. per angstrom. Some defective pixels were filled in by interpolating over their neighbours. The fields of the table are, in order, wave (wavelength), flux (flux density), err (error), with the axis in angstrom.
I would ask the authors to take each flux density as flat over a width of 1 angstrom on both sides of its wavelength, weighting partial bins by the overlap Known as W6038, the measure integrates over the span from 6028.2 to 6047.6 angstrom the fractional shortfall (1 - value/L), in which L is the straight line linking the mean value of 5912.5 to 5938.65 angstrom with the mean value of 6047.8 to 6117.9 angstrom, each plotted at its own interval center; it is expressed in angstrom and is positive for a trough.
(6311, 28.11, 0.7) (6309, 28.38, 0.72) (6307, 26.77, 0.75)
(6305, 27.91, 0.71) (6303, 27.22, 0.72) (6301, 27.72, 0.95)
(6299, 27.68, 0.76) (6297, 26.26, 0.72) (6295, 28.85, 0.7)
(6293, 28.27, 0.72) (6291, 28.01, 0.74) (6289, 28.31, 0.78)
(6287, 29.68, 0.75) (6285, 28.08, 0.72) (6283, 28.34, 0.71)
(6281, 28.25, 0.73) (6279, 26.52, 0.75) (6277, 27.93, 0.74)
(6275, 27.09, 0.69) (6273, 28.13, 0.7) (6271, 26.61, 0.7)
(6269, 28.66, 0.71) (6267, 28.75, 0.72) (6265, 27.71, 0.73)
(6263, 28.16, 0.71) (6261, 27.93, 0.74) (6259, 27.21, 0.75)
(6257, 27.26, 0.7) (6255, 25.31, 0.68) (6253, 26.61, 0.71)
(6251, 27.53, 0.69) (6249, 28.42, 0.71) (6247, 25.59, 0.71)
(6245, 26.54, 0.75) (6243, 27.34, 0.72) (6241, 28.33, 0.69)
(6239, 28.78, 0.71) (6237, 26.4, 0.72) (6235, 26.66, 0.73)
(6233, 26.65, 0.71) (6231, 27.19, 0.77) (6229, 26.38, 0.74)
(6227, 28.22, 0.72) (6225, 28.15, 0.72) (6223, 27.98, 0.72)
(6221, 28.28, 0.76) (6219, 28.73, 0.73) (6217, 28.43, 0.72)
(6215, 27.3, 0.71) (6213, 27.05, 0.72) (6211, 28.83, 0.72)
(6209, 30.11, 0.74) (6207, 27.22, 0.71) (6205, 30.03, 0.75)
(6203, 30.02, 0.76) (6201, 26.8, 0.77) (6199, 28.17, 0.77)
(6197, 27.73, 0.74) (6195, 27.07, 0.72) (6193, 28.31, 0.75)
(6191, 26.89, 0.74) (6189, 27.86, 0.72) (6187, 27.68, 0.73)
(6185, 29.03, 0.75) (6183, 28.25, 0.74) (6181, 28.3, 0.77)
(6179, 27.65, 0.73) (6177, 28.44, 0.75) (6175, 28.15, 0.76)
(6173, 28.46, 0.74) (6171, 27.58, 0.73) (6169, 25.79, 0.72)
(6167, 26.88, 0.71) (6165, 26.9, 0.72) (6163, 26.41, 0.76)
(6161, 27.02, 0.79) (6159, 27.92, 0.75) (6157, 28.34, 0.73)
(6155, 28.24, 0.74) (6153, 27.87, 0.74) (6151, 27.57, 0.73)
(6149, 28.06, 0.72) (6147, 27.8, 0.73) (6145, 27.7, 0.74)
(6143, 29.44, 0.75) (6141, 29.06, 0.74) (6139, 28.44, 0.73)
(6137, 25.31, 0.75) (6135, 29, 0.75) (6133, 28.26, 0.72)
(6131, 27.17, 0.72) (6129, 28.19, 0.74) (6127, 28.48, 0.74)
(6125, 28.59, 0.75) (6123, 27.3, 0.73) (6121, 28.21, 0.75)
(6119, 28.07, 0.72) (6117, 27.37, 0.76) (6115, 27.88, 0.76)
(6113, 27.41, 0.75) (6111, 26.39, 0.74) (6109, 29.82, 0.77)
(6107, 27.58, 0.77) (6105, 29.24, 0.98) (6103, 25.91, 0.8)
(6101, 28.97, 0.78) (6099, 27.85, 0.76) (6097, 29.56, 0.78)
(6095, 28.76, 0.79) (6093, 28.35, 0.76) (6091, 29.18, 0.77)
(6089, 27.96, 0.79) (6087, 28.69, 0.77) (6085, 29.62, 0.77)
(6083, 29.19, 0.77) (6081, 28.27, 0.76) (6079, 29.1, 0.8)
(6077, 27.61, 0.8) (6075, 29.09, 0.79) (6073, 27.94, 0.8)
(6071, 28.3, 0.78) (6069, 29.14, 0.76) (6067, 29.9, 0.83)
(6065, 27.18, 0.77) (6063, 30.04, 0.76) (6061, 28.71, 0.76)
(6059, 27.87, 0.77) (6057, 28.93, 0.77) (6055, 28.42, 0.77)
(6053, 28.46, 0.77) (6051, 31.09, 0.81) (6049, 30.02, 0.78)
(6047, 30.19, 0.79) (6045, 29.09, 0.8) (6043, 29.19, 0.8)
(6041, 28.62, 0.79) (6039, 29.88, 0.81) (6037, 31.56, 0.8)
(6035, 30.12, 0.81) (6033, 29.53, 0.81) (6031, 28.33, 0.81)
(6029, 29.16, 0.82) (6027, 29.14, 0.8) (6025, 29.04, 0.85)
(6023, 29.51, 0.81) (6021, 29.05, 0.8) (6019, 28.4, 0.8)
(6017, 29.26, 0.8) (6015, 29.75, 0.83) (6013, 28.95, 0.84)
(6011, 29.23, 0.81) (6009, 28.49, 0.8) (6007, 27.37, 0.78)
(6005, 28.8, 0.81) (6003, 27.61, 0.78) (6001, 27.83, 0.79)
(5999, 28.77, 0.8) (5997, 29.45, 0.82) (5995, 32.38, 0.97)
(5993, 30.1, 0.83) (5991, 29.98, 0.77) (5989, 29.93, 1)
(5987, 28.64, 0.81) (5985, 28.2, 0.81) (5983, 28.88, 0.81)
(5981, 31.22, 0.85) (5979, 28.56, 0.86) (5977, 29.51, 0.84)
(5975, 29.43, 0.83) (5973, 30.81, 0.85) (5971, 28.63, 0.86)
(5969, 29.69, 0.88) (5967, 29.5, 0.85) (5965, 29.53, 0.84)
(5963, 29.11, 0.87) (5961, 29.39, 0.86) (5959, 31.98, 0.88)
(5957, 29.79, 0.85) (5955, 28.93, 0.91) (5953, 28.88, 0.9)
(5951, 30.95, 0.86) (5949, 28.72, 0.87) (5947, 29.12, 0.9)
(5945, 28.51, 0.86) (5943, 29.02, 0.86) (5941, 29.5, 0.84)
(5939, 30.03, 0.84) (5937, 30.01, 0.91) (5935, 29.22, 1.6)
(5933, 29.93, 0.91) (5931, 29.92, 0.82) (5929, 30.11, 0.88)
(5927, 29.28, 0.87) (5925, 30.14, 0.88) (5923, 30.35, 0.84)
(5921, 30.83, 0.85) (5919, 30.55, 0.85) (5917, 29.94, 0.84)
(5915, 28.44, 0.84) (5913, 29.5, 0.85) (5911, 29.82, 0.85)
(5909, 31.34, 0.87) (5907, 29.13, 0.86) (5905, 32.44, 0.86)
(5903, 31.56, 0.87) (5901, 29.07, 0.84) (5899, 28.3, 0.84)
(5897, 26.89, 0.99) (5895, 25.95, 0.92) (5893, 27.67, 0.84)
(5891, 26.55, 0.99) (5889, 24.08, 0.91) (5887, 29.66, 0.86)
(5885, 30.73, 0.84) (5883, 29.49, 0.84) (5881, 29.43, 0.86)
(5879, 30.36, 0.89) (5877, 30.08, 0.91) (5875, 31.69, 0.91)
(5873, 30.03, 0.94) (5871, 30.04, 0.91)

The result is -0.41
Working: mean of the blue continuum 29.9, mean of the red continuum 28.6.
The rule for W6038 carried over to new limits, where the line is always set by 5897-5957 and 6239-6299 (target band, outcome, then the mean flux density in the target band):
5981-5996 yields -0.2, 29.8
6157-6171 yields 0.7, 27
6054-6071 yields 0.1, 28.7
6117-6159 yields 0.6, 28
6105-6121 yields 0.4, 27.9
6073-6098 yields 0.0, 28.7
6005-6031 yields 0.2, 28.9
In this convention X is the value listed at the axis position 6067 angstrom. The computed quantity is 29.9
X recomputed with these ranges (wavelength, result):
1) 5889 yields 24.08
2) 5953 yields 28.88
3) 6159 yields 27.92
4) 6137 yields 25.31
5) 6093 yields 28.35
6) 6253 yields 26.61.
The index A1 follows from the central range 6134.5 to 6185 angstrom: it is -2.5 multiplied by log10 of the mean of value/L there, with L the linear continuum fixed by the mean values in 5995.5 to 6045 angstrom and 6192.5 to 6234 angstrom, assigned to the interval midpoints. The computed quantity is 0.02 mag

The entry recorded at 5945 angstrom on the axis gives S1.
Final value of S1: 28.51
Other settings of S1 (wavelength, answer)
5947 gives 29.12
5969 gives 29.69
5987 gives 28.64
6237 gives 26.4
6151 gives 27.57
